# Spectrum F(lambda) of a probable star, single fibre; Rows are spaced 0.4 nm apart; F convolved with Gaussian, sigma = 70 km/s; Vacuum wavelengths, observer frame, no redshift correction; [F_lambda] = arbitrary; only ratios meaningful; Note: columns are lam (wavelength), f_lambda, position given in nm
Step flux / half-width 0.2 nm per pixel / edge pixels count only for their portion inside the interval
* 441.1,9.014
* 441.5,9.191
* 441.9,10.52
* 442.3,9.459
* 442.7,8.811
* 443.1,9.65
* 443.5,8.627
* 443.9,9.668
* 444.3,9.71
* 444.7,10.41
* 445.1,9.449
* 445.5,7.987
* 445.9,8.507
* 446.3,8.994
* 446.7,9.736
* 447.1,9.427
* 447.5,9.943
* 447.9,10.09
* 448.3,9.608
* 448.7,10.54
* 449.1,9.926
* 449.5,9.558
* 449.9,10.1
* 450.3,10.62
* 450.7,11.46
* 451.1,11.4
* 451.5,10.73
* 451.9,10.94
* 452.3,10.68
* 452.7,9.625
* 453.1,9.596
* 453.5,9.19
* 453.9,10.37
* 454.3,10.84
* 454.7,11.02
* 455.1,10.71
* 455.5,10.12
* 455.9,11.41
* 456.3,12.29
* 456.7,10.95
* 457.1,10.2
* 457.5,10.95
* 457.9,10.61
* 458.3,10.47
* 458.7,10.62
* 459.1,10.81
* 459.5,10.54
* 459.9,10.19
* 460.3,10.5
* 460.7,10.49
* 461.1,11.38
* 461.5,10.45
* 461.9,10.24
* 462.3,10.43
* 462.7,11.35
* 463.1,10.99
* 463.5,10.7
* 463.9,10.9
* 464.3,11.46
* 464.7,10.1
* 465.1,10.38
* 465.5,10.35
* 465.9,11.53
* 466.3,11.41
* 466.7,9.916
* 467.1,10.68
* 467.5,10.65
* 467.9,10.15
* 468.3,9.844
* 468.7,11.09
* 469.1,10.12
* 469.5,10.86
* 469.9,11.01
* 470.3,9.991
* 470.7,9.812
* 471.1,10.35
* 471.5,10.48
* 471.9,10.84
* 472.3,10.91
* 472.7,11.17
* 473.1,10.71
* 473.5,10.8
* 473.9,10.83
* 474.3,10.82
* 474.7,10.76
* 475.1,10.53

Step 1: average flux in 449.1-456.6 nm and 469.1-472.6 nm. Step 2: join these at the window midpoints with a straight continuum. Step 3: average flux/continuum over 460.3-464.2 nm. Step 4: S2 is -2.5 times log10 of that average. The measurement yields -0.02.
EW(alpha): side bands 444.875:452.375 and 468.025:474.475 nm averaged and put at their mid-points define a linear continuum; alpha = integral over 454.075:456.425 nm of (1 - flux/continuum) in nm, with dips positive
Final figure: -0.20 nm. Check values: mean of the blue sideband 9.97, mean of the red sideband 10.6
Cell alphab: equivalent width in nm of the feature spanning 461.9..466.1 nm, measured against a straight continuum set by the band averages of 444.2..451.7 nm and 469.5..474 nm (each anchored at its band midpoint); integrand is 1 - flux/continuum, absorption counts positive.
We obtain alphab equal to -0.16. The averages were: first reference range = 9.91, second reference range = 10.6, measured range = 10.8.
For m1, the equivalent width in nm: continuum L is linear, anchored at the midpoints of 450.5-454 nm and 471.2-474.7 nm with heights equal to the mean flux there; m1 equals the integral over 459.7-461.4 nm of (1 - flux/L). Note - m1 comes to -0.01 nm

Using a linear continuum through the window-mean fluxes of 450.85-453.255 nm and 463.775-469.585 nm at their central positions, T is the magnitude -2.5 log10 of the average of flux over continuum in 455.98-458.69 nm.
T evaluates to -0.04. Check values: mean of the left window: 10.5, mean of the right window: 10.6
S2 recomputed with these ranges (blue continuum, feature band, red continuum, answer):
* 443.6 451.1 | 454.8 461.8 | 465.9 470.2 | -0.05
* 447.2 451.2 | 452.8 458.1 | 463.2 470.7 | -0.02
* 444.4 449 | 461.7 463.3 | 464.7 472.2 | -0.05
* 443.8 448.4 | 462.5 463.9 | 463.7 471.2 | -0.07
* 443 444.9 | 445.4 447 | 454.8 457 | 0.11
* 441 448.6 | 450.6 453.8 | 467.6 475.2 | -0.07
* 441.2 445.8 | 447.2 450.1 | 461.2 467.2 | -0.03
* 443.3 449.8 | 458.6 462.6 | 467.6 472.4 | -0.05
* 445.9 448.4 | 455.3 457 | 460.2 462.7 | -0.09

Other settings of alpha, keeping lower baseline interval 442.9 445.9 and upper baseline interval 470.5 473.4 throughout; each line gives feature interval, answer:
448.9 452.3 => -0.35 nm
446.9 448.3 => -0.05 nm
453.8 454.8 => -0.10 nm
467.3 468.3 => 0.01 nm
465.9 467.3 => -0.06 nm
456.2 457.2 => -0.13 nm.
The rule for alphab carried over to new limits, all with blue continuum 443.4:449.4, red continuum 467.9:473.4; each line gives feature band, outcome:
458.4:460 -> -0.08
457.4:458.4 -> -0.07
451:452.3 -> -0.16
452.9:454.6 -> -0.04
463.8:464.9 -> -0.06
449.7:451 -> -0.15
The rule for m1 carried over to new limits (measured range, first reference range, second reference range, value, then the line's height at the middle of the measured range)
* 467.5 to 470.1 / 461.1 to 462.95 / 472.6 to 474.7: 0.06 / 10.8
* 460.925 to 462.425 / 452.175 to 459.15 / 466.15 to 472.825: -0.01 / 10.6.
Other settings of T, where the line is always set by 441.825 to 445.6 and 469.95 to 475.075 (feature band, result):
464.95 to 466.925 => -0.038 mag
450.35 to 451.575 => -0.150 mag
